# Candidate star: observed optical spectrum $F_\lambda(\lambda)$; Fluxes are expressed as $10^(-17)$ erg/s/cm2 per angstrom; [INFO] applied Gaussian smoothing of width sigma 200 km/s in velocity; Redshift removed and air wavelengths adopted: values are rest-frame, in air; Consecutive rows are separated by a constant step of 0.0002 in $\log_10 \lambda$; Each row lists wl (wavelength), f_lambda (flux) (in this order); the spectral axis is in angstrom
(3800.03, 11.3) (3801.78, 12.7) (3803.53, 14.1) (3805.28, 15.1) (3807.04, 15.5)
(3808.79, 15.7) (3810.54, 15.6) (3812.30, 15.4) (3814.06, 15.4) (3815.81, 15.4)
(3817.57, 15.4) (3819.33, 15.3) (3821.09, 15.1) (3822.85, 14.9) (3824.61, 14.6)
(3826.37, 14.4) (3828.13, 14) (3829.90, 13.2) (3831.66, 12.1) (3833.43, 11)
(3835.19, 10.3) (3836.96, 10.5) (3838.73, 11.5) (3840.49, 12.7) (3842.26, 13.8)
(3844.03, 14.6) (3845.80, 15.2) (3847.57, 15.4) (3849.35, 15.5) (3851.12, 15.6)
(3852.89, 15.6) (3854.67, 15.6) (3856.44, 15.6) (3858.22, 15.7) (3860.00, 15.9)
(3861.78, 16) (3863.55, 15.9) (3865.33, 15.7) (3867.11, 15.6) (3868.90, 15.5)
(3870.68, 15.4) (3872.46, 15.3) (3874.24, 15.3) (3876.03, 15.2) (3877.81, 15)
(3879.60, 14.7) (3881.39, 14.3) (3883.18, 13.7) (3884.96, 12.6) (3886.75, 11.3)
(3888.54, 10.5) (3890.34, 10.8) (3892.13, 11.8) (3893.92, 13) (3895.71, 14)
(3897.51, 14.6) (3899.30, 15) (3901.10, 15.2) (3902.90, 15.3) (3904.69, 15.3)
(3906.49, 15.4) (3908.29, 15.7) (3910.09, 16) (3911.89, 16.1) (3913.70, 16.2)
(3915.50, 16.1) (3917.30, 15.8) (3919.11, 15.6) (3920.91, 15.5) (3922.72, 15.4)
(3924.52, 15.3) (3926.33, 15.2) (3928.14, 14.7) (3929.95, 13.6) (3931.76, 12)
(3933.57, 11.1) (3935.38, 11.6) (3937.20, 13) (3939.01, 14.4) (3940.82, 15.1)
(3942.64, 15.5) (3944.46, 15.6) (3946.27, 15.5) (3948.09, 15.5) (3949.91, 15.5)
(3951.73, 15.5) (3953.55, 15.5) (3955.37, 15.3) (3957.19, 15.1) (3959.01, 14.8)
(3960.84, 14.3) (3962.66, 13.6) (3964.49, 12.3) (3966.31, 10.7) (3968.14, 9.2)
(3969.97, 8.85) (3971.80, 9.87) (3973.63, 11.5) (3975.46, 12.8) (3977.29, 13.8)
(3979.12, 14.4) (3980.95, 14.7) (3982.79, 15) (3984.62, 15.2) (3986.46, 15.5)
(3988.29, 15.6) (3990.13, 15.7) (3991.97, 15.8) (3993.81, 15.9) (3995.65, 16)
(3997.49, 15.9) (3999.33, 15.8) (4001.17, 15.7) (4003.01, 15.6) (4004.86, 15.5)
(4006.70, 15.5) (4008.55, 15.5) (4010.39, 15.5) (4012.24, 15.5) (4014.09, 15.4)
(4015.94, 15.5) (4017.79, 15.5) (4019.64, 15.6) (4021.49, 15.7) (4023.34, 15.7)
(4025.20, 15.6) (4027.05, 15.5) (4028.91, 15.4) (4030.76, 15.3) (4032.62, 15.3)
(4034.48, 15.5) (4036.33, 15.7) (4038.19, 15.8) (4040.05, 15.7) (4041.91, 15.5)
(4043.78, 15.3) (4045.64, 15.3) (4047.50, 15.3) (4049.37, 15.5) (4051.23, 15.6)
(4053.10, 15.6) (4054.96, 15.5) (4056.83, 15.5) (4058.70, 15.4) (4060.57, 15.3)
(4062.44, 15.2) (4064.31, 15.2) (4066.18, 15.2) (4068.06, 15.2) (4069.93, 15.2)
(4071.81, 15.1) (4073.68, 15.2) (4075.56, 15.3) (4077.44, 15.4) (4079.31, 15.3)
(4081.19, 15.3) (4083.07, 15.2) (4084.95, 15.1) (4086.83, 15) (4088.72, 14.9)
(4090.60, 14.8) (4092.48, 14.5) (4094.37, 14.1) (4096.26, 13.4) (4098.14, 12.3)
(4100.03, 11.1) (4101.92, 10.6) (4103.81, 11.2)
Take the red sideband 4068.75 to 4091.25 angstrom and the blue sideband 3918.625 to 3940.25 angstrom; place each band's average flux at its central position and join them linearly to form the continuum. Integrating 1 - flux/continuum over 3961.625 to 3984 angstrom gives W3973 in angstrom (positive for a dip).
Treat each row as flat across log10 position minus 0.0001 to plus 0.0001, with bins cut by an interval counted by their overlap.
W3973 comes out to 3.2 angstrom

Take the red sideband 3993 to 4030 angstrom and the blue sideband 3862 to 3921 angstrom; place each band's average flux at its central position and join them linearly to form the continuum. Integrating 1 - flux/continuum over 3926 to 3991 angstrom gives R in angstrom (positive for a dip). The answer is 5.92 angstrom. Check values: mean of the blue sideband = 14.7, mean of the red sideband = 15.6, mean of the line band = 13.8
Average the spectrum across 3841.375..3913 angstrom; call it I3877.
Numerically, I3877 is 14.7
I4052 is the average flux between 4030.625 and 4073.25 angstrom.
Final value 15.4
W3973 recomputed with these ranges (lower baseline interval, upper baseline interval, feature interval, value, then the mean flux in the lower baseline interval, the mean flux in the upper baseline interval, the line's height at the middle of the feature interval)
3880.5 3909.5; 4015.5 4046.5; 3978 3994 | -0.4 angstrom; 13.7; 15.5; 14.9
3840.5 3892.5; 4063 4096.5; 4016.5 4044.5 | -1.2 angstrom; 14.6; 15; 14.9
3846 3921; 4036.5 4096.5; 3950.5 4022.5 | 2.7 angstrom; 14.9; 15.2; 15.1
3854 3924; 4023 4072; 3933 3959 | 0.7 angstrom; 14.8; 15.4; 15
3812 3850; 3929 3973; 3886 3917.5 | -1.6 angstrom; 13.9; 13.5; 13.6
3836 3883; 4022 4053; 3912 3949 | 1.1 angstrom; 14.9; 15.5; 15.1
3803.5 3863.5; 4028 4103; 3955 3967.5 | 1.0 angstrom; 14.5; 14.9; 14.7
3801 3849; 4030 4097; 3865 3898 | 1.0 angstrom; 14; 15.2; 14.3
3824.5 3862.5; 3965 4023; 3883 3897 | 1.9 angstrom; 14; 14.5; 14.2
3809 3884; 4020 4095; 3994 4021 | -0.8 angstrom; 14.6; 15.3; 15.1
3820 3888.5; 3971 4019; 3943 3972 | 2.1 angstrom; 14.3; 15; 14.8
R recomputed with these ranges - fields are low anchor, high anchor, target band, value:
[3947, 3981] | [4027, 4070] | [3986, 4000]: -1.8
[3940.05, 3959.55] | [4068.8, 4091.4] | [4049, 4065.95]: -0.2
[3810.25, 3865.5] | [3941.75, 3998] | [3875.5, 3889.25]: 0.9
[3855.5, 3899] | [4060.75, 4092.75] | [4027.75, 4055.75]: -0.9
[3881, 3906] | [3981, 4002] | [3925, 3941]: 1.0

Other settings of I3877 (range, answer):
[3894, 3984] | 14.2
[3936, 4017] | 14.5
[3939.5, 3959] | 15.4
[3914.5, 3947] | 14.5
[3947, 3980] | 13.3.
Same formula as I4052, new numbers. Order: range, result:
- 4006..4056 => 15.5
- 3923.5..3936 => 13.4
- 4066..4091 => 15.2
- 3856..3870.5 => 15.7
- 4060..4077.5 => 15.2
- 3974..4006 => 15.2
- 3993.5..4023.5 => 15.6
